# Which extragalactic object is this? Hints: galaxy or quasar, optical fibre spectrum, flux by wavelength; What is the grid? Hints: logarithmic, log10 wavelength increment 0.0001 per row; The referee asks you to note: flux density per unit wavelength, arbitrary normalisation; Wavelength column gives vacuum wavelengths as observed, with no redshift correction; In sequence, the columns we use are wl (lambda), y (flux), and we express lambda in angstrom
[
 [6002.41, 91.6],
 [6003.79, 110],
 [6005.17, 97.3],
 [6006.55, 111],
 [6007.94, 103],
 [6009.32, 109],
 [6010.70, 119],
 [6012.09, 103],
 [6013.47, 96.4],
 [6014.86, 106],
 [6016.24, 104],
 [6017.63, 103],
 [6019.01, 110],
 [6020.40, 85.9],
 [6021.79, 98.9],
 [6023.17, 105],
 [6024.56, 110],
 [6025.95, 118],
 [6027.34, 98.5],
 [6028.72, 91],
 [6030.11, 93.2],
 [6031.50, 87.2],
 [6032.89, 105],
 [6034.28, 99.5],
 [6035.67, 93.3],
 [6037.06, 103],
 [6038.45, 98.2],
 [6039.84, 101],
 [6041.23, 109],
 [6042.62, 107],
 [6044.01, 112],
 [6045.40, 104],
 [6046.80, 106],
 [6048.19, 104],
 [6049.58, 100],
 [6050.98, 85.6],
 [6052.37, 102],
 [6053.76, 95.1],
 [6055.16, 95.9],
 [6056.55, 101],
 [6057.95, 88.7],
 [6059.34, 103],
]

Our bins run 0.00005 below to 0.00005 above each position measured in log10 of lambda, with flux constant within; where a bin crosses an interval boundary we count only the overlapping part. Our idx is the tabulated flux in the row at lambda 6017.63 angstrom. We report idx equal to 103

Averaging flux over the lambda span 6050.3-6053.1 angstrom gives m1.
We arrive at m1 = 94.1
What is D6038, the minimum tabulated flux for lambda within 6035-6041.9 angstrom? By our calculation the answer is 93.3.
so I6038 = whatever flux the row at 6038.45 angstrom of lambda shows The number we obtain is 98.2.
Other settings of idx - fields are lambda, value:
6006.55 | 111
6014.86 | 106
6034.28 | 99.5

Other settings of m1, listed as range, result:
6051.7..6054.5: 98.4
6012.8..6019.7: 104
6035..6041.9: 101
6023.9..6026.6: 114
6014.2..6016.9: 105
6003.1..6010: 106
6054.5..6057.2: 98.6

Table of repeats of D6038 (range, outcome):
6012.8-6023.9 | 85.9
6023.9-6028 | 98.5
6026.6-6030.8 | 91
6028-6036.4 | 87.2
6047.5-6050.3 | 100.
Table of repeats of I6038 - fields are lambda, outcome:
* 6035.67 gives 93.3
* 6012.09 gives 103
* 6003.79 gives 110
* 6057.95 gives 88.7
